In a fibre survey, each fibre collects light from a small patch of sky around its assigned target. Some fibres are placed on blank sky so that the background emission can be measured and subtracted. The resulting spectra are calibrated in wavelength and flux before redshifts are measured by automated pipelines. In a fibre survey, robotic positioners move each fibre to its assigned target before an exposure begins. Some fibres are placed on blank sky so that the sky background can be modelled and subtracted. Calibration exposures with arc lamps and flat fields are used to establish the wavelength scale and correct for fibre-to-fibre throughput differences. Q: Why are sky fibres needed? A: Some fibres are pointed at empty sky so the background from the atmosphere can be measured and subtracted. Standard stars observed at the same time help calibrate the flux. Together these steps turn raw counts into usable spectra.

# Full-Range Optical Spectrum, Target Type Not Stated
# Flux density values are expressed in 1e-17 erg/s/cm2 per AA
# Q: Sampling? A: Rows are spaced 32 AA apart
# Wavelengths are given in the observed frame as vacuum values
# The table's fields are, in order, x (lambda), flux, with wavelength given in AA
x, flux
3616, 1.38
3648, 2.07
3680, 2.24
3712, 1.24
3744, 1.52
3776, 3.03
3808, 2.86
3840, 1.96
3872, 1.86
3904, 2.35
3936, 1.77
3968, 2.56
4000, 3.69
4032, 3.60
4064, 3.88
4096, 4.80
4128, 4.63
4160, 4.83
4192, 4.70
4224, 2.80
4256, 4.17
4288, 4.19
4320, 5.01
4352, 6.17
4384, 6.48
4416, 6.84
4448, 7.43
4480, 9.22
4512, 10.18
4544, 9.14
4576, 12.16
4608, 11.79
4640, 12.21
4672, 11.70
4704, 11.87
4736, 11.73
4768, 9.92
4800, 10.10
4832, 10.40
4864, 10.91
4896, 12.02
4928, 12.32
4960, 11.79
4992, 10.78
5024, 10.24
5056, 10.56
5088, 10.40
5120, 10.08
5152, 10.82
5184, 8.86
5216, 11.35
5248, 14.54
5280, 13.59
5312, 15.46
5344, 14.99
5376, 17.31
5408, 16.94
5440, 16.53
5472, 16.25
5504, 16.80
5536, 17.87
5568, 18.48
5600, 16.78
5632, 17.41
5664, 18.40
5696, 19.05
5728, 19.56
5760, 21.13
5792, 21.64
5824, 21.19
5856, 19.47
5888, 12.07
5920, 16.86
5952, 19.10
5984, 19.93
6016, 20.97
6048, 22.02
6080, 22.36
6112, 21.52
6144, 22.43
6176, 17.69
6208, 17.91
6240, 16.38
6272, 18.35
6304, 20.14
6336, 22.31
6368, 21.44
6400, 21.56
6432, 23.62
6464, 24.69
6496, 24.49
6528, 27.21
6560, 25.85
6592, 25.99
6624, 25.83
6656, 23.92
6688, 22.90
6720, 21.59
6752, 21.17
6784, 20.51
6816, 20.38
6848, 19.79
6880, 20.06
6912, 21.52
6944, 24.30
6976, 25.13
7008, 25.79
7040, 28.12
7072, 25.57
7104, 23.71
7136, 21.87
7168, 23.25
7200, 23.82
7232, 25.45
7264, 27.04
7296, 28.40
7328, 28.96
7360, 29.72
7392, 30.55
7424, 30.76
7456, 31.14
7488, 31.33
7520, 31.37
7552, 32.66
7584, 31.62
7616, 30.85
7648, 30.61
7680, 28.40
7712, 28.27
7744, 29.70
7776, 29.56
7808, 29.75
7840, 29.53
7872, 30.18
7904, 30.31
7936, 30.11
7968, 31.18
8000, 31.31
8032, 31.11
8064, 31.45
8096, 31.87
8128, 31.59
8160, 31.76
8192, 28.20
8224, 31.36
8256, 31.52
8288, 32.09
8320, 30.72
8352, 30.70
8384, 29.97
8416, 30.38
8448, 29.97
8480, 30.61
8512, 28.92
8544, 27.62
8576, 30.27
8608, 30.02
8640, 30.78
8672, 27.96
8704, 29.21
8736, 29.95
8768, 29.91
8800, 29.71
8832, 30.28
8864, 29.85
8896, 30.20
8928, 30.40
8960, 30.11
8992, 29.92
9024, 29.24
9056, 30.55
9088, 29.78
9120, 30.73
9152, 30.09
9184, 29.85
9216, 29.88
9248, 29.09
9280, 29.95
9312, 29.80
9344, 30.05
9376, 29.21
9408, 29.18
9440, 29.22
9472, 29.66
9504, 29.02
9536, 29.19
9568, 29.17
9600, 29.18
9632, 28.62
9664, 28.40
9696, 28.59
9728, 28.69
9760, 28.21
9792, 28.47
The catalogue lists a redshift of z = 0.00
